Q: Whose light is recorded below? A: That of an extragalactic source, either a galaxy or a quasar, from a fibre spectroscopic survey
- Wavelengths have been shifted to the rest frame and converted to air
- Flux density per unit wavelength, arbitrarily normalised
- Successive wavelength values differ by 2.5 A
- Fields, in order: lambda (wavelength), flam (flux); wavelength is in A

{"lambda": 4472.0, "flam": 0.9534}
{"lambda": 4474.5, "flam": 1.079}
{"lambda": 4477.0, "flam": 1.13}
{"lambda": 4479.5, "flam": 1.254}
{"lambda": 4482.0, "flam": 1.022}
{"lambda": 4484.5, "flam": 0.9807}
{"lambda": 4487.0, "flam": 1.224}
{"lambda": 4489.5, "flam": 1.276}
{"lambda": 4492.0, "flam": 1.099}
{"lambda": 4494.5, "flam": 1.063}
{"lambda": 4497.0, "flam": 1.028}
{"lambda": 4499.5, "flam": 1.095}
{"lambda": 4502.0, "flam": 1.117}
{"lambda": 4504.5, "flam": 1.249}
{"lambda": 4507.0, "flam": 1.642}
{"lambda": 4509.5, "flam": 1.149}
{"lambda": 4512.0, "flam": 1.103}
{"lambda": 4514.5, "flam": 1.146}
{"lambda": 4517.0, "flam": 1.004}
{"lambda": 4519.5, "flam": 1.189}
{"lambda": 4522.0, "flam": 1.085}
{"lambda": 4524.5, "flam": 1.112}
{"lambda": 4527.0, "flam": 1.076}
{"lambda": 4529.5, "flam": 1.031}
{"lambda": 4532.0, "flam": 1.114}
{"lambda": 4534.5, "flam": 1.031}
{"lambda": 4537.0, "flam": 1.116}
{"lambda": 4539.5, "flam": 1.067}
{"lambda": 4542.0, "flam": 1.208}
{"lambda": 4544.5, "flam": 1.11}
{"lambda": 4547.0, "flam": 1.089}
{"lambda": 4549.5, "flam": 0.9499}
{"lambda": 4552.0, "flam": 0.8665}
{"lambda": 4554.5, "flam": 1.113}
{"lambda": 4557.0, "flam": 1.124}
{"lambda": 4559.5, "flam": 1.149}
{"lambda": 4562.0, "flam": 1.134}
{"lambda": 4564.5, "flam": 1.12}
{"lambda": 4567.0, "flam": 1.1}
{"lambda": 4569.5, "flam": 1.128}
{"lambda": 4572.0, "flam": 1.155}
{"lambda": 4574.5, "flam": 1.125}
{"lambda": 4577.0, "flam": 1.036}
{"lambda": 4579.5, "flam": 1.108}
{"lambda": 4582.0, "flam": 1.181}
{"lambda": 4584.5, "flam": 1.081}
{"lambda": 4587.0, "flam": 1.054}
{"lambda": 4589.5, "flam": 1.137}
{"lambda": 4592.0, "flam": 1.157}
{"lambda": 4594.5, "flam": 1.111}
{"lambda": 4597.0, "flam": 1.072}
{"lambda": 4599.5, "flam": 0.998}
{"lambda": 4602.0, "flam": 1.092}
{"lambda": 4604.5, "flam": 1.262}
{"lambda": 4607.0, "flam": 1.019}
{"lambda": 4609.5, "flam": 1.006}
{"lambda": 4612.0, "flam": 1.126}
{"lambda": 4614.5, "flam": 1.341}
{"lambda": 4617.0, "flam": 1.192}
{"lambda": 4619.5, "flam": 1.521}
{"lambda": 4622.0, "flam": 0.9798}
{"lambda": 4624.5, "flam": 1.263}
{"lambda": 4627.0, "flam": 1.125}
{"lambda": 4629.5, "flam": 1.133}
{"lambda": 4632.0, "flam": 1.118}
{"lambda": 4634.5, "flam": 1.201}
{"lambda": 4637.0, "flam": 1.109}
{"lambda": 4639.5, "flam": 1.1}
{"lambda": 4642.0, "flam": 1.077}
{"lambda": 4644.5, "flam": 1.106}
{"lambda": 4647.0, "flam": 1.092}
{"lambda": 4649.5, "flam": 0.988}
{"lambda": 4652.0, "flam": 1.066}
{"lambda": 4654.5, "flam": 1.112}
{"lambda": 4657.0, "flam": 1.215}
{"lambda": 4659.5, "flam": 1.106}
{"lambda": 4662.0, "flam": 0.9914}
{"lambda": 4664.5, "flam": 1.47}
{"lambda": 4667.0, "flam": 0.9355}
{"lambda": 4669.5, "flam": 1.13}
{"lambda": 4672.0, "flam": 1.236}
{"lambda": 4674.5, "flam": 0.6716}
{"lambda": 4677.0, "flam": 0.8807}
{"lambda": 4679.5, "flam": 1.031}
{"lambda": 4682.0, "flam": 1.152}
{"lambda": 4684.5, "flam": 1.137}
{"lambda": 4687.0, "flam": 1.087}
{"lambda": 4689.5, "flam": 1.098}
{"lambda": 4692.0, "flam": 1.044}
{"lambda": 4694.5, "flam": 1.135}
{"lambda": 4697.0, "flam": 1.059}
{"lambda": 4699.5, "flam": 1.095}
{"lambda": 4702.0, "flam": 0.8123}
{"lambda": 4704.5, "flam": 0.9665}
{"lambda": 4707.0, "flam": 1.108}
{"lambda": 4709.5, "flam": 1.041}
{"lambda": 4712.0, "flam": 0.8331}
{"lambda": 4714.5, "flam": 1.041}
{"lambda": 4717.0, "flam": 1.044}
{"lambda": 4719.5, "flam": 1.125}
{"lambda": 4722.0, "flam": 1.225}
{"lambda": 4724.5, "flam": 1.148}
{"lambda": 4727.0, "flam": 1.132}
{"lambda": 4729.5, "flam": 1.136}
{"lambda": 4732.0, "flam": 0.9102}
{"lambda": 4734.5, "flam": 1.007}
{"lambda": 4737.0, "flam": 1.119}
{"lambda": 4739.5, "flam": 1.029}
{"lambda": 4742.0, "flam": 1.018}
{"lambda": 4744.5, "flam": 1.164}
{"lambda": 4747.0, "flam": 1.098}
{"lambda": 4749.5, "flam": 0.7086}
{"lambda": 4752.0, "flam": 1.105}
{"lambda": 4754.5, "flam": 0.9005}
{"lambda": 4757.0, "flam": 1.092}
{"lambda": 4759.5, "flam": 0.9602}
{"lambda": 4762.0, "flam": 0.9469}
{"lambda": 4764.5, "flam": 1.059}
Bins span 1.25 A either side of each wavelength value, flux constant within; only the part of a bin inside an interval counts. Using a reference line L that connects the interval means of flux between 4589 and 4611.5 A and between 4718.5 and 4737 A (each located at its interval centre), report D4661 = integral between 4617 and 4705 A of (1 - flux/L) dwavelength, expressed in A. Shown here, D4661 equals 0.10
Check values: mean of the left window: 1.09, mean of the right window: 1.1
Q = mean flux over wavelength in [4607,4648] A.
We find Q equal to 1.15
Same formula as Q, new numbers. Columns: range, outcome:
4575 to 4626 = 1.14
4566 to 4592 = 1.11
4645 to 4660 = 1.1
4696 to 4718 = 0.999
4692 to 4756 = 1.04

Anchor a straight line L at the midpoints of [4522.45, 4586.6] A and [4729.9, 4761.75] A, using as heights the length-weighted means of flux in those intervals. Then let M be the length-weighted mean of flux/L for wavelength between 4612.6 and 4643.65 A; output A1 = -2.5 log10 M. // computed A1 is -0.11 mag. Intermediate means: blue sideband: 1.09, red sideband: 1.01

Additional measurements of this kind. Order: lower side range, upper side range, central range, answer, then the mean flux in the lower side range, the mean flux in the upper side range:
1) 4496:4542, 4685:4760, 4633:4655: -0.016 mag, 1.13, 1.04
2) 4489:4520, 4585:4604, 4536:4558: 0.060 mag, 1.16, 1.1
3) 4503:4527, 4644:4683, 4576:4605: 0.021 mag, 1.18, 1.07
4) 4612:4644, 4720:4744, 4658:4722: 0.068 mag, 1.18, 1.08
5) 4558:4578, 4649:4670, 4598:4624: -0.036 mag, 1.12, 1.12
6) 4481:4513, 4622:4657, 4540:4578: 0.044 mag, 1.16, 1.11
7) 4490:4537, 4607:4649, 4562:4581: 0.026 mag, 1.13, 1.15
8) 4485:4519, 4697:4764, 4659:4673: -0.075 mag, 1.17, 1.03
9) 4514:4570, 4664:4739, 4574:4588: -0.016 mag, 1.09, 1.06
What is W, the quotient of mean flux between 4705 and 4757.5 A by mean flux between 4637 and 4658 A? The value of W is 0.96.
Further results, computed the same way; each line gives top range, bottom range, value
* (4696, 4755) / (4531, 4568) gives 0.95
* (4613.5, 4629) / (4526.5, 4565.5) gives 1.14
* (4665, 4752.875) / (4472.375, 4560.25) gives 0.94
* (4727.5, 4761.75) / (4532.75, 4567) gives 0.94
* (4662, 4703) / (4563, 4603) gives 0.96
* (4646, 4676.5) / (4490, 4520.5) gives 0.93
